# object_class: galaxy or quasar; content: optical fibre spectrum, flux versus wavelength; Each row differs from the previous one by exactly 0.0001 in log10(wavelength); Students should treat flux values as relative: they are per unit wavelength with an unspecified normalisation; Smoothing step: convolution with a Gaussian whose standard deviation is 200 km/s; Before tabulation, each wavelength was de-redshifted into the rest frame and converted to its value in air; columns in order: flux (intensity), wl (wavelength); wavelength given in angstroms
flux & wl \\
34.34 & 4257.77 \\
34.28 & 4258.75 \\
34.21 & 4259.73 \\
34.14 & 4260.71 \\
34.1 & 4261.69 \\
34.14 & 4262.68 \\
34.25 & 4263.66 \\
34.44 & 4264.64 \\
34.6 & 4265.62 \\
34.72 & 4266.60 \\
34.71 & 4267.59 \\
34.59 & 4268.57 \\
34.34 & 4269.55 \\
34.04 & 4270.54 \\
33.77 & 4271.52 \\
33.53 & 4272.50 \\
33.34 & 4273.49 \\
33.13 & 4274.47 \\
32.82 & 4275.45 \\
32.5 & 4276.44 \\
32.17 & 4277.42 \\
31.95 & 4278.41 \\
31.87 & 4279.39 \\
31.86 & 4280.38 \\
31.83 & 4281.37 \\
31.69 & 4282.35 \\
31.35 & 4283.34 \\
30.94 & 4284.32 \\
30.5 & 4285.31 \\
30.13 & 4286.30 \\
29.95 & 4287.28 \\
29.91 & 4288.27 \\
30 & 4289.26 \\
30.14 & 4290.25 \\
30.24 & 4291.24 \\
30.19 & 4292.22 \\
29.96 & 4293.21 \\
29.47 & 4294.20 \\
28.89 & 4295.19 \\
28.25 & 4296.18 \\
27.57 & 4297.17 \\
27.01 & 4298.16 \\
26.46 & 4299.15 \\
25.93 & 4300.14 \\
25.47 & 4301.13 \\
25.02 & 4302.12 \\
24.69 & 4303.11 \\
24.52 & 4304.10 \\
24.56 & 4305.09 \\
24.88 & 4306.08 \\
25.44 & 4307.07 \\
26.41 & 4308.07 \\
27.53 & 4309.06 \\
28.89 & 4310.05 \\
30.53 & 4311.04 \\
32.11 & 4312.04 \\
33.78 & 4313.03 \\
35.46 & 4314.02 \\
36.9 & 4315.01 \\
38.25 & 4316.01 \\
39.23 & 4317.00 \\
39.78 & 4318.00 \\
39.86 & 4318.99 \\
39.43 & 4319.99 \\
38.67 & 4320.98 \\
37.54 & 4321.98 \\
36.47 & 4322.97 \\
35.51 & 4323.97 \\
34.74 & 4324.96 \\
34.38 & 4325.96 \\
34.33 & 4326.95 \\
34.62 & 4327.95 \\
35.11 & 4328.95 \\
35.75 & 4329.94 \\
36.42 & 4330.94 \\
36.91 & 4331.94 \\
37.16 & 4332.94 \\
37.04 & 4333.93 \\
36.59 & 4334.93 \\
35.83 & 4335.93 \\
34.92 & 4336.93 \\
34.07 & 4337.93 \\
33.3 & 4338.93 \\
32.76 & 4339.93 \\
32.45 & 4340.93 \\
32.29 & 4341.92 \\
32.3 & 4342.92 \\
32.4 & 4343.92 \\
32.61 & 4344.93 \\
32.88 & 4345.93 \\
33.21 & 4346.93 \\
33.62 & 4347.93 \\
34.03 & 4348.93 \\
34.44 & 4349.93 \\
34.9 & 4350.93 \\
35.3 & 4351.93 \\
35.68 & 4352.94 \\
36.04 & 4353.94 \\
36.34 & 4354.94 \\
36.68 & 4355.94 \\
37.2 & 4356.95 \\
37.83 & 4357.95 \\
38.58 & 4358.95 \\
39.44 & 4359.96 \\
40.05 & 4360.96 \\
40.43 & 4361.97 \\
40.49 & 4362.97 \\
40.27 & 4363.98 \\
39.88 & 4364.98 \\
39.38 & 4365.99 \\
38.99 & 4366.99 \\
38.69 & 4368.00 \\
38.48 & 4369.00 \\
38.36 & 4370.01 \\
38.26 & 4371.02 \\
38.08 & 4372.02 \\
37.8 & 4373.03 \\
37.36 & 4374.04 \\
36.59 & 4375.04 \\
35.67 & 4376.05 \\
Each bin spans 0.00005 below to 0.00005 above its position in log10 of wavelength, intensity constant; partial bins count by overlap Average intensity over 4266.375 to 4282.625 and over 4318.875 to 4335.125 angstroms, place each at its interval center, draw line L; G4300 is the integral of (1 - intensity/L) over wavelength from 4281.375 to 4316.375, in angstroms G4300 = 5.5 angstroms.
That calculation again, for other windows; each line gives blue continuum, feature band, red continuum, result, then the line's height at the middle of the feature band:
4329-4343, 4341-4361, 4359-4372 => 1.12 angstroms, 37.2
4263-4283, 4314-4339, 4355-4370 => 0.07 angstroms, 36.7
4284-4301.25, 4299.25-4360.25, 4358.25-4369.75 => 1.31 angstroms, 34.4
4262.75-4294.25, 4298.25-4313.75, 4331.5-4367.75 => 2.99 angstroms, 33.7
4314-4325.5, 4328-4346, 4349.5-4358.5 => 1.16 angstroms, 36.9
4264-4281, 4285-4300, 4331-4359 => 2.07 angstroms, 33.8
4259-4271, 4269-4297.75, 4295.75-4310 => -0.88 angstroms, 30.3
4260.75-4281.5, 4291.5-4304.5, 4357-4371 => 2.91 angstroms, 35.1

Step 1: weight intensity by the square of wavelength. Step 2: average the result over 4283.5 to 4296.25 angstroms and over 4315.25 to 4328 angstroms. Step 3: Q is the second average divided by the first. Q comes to 1.26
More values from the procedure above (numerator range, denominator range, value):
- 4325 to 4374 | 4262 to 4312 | 1.23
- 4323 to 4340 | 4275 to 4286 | 1.14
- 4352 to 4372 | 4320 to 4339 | 1.09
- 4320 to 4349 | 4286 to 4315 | 1.24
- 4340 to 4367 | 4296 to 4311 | 1.41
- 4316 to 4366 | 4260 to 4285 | 1.12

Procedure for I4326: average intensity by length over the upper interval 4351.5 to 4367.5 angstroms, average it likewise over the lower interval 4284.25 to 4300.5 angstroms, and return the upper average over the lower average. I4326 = 1.3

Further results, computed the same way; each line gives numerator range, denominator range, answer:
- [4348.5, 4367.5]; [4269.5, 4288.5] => 1.18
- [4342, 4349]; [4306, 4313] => 1.15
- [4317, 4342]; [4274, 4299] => 1.18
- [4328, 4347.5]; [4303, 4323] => 1.05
